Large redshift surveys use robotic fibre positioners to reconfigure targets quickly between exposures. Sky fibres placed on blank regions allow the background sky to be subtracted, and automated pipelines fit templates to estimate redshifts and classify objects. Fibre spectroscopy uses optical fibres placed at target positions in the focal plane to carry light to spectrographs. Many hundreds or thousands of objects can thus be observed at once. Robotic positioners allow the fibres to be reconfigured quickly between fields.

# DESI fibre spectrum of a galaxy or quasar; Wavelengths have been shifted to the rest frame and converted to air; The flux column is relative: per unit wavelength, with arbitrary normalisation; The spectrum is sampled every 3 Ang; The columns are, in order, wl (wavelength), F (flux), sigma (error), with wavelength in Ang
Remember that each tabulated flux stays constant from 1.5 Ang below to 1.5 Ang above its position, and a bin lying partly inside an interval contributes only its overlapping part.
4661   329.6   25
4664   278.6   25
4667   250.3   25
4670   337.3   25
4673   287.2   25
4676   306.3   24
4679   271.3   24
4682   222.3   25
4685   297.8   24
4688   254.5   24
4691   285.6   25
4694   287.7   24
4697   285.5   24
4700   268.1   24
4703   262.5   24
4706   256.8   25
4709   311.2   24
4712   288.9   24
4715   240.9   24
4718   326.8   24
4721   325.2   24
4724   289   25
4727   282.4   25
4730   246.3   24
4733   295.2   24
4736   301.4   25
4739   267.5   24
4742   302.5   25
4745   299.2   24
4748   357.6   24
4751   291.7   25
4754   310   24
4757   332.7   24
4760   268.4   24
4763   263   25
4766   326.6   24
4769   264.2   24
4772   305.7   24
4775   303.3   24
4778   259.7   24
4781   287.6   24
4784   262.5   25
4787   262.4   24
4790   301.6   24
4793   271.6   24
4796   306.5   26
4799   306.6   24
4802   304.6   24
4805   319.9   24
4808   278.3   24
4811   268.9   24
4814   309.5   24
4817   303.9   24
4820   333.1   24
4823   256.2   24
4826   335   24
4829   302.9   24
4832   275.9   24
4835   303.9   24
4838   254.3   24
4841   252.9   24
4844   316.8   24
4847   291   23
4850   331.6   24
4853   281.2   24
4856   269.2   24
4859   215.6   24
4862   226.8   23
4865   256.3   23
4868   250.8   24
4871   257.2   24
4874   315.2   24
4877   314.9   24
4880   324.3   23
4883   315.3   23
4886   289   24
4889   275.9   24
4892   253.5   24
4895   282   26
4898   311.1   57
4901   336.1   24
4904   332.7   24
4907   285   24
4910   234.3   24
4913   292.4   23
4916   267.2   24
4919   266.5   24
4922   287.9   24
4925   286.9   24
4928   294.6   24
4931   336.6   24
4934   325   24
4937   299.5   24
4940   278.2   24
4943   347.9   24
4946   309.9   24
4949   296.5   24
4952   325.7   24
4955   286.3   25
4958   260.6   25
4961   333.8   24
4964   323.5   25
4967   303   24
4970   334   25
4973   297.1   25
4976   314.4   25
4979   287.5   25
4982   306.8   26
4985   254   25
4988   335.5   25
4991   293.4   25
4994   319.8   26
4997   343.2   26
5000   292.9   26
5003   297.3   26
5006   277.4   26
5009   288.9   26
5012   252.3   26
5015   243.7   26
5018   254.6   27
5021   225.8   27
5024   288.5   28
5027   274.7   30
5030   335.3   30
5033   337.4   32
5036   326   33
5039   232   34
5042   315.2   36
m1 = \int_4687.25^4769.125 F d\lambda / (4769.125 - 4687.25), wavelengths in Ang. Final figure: 290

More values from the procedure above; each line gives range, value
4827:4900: 283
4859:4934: 287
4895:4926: 290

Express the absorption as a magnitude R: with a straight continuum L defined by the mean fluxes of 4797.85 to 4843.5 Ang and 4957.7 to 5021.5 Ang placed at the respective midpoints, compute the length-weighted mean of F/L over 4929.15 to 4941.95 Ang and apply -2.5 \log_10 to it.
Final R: -0.06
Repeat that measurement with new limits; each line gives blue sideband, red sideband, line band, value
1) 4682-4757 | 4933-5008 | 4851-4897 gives 0.086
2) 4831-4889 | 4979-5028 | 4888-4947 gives -0.048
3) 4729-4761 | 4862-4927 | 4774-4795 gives 0.064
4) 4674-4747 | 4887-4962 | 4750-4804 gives -0.014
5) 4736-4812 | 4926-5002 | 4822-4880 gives 0.069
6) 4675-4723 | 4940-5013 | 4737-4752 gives -0.073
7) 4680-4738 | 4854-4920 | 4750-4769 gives -0.060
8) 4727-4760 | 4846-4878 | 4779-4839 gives -0.031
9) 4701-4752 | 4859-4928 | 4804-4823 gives -0.042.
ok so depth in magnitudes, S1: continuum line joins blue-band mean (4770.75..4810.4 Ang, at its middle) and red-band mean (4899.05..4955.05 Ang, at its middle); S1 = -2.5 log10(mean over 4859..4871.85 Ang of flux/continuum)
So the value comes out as 0.21 mag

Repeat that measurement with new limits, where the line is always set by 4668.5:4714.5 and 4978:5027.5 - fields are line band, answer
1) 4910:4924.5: 0.035 mag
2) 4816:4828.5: -0.090 mag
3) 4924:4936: -0.101 mag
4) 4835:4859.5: 0.007 mag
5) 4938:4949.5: -0.091 mag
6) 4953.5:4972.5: -0.082 mag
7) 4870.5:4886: -0.088 mag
